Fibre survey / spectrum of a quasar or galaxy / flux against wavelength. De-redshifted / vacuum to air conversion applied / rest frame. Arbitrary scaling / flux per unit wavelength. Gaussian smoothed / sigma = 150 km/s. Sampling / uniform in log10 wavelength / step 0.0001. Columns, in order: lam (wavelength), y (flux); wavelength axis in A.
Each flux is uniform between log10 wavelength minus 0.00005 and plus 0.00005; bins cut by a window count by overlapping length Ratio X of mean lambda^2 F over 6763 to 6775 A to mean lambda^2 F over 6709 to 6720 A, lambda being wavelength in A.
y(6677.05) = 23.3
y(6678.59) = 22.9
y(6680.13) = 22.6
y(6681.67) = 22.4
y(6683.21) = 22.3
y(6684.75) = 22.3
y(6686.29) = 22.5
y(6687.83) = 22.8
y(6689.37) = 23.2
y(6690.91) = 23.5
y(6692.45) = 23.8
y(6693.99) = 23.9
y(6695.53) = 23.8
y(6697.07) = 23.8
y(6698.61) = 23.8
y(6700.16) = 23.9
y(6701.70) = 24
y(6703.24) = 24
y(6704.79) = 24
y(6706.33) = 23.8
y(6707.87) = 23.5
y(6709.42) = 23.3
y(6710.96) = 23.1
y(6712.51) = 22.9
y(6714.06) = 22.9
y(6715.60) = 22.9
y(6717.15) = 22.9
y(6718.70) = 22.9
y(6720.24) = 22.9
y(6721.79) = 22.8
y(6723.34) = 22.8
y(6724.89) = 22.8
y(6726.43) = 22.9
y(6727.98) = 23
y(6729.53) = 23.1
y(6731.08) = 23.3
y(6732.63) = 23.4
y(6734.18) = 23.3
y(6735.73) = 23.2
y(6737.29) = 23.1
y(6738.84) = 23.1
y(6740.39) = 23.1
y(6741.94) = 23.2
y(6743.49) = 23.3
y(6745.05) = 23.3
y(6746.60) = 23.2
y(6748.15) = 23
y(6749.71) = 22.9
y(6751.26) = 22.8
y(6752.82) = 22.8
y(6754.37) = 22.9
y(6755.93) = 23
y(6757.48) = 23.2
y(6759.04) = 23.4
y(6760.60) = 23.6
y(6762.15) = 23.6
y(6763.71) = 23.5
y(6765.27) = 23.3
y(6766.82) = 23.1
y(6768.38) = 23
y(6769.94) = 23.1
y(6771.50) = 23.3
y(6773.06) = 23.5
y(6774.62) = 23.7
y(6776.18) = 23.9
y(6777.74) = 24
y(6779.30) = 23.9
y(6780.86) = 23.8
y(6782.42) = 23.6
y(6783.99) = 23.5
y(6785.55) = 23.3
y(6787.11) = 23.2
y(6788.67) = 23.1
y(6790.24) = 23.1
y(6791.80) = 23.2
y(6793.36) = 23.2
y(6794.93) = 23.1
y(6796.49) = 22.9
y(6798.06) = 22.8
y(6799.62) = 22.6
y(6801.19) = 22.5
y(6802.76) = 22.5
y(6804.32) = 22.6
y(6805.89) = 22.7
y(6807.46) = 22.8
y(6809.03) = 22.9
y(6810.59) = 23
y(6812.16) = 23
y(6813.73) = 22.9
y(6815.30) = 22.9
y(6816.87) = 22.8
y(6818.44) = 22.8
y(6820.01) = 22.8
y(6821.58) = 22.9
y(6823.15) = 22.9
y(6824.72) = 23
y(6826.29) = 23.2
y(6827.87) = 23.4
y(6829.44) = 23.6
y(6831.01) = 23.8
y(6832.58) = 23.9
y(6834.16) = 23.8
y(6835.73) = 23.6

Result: 1.03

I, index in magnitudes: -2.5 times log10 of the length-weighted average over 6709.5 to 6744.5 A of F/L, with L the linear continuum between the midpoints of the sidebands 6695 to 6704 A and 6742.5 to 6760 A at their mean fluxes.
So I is 0.02 mag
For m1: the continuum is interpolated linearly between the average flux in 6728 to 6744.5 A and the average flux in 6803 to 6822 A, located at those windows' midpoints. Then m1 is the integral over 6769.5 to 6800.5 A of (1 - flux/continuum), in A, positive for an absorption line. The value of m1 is -0.51 A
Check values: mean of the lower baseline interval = 23.2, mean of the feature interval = 23.3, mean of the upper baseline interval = 22.8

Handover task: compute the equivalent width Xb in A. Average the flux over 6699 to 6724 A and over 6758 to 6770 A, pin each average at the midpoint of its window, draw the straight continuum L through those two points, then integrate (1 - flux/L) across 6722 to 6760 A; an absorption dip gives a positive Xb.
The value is 0.4 A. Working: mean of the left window 23.3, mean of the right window 23.3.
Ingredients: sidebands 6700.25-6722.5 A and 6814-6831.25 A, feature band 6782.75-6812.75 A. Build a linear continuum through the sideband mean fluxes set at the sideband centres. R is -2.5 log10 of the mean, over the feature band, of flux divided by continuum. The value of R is 0.01 mag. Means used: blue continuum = 23.3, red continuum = 23.1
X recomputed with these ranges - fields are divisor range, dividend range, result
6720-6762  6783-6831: 1.01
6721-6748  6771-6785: 1.04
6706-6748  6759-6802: 1.03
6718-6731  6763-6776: 1.03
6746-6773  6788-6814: 1.00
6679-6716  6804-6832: 1.02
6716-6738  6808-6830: 1.03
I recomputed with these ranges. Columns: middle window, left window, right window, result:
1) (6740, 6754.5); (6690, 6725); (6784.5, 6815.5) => 0.006 mag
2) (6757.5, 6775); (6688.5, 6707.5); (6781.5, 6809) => -0.006 mag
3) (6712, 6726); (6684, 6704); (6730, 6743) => 0.021 mag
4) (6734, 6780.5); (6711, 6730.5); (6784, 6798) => -0.012 mag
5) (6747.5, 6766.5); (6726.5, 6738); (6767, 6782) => 0.011 mag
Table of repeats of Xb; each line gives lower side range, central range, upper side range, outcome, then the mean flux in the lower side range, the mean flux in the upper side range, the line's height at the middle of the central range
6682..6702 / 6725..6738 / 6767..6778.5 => 0.1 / 23.3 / 23.5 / 23.4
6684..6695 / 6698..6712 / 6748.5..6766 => -0.3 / 23.2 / 23.2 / 23.2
